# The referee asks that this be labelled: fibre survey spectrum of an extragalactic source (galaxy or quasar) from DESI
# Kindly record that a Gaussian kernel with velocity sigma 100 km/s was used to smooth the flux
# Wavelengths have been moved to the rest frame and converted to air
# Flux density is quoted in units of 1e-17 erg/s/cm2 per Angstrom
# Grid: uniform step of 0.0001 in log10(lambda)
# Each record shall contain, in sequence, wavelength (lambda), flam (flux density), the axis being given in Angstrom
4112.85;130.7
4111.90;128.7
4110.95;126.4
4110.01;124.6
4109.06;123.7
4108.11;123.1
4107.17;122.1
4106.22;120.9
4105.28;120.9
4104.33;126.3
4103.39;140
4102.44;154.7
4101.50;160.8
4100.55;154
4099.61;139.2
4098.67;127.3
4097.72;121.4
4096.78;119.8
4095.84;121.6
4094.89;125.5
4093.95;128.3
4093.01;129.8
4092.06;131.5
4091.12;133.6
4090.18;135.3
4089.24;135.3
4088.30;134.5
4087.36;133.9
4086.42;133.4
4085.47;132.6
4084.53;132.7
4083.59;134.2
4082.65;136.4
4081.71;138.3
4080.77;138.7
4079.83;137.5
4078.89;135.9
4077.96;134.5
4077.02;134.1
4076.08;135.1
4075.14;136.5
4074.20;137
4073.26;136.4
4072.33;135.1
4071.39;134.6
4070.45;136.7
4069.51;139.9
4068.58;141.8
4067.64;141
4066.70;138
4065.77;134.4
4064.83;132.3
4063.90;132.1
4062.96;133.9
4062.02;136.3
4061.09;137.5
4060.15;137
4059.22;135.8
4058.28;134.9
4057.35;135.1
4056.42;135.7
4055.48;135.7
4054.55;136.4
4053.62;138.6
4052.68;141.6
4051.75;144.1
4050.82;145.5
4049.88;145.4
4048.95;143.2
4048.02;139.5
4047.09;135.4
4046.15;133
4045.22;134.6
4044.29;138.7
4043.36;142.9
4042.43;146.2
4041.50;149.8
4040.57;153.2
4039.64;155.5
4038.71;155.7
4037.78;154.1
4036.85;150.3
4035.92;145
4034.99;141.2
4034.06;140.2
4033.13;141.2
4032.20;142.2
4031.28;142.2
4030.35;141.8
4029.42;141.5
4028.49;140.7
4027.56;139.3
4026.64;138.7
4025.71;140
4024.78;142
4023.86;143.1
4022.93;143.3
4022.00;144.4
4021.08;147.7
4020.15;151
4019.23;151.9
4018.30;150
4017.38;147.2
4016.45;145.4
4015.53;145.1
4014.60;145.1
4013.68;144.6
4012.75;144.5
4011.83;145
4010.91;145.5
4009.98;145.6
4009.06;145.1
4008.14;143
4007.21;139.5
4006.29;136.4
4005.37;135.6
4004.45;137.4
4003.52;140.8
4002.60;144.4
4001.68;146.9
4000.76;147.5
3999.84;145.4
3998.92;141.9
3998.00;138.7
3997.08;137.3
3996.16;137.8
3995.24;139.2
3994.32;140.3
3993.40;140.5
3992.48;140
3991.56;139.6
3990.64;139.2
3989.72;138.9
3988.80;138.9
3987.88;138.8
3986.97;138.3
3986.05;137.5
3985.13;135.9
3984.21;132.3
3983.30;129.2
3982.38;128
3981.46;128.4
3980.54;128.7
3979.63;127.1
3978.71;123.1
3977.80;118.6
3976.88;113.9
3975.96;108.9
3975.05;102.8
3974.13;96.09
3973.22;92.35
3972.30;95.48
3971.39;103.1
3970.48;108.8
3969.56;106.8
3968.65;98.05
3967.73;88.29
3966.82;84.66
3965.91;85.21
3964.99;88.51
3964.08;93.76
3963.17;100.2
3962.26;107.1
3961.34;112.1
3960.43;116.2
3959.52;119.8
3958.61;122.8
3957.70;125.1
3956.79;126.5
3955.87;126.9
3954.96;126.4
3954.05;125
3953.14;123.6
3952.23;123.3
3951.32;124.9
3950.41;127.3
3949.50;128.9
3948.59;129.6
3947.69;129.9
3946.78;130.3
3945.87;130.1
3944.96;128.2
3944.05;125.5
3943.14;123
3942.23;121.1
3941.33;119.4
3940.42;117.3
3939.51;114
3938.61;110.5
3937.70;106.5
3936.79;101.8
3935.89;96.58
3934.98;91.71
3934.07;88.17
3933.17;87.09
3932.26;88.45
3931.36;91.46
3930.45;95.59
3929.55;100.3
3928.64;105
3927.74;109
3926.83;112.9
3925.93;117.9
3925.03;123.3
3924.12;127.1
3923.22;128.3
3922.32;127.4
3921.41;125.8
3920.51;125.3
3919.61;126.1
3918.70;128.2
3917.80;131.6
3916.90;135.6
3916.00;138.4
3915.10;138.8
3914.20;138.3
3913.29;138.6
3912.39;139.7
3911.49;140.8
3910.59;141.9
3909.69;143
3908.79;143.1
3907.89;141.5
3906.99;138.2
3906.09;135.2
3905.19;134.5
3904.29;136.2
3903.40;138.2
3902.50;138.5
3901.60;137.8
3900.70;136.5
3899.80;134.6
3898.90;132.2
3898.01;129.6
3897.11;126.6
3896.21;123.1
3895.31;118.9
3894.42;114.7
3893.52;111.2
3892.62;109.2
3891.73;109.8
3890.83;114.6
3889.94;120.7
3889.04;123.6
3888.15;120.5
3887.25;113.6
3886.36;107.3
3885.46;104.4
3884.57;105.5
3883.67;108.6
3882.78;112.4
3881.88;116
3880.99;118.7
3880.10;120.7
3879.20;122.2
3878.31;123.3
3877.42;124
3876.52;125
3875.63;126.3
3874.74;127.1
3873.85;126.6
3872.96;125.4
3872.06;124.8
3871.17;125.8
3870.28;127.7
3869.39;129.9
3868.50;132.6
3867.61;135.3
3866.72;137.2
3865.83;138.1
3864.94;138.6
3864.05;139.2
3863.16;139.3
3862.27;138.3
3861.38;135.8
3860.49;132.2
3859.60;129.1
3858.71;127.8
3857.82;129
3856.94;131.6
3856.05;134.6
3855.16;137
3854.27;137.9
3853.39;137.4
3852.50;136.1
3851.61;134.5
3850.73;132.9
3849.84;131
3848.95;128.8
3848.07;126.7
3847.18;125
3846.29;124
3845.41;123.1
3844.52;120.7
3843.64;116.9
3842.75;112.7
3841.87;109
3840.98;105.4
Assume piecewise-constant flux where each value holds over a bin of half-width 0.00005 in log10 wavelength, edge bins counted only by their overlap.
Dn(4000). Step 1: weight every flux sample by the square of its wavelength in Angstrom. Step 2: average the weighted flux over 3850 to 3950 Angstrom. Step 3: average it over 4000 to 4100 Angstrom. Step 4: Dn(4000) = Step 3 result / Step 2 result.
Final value 1.21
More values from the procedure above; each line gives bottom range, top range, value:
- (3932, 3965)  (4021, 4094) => 1.27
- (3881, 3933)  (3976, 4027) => 1.18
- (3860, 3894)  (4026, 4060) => 1.25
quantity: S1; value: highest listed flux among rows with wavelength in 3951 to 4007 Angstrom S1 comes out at 147.5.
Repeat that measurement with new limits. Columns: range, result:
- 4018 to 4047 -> 155.7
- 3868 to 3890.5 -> 132.6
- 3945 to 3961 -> 130.3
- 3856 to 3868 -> 139.3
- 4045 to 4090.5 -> 145.5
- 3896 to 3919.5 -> 143.1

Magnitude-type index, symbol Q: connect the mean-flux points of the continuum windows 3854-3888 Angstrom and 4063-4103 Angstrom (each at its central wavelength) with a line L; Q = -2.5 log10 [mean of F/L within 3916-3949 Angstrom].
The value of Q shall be 0.12 mag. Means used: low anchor 126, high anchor 135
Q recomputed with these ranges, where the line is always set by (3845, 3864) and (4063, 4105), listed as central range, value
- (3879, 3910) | 0.07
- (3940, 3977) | 0.18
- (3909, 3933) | 0.08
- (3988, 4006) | -0.05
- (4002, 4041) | -0.08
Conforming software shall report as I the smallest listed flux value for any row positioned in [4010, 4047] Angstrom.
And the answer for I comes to 133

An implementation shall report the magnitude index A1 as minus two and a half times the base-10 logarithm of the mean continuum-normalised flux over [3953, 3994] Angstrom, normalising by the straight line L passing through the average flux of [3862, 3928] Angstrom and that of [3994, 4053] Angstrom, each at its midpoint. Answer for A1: 0.166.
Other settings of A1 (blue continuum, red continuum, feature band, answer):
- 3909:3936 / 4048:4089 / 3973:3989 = 0.028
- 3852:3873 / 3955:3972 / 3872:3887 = 0.093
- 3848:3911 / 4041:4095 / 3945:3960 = 0.043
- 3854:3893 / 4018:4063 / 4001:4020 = -0.037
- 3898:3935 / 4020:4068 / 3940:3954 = 0.033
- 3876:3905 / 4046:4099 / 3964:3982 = 0.212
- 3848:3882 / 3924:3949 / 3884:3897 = 0.085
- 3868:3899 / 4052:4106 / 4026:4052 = -0.090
